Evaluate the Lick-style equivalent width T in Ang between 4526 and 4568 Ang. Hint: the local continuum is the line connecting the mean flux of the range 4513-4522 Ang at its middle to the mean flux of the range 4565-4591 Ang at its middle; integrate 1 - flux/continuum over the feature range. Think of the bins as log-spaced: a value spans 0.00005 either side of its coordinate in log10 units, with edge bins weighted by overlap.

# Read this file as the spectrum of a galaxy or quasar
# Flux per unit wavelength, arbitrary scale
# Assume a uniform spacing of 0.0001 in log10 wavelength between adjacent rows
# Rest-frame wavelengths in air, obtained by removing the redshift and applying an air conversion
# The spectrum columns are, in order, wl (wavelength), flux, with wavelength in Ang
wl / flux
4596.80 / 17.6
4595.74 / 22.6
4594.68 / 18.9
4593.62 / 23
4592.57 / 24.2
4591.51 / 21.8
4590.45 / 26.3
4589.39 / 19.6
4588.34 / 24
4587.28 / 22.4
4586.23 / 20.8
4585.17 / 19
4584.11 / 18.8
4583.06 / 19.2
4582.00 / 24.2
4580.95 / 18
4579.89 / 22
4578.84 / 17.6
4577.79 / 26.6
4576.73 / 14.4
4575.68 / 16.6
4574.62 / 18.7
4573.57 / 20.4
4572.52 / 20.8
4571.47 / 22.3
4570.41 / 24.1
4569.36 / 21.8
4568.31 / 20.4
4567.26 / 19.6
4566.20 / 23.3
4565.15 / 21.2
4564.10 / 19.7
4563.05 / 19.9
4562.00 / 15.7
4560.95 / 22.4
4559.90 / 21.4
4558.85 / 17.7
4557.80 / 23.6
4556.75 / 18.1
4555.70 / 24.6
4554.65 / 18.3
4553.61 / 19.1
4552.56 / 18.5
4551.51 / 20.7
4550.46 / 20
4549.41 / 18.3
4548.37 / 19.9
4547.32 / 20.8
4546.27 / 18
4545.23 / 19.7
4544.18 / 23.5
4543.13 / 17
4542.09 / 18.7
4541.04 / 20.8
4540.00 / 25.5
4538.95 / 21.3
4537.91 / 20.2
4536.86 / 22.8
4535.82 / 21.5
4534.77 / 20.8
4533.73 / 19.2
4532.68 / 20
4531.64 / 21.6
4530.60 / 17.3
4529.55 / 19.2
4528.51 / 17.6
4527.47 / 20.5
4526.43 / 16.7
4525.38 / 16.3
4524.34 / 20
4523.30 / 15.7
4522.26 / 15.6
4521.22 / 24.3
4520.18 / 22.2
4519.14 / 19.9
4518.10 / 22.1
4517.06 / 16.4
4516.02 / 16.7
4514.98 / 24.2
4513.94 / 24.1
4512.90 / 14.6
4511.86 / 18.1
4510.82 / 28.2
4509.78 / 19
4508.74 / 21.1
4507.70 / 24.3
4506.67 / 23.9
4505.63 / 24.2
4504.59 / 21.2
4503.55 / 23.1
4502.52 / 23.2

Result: 1.4 Ang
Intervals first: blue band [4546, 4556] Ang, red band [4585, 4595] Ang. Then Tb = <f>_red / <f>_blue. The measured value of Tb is 1.12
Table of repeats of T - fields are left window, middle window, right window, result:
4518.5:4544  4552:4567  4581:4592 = 0.31 Ang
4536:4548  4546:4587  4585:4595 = 2.46 Ang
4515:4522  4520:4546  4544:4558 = 0.47 Ang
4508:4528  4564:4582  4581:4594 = 0.68 Ang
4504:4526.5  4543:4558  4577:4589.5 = 0.51 Ang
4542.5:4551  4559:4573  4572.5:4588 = -0.73 Ang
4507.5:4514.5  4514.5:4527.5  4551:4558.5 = 1.11 Ang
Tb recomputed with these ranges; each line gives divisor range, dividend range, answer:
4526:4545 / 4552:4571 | 1.01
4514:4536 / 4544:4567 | 1.03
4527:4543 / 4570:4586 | 0.99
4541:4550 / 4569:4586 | 1.04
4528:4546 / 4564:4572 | 1.06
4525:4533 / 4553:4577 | 1.08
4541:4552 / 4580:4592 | 1.08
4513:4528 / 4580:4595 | 1.10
